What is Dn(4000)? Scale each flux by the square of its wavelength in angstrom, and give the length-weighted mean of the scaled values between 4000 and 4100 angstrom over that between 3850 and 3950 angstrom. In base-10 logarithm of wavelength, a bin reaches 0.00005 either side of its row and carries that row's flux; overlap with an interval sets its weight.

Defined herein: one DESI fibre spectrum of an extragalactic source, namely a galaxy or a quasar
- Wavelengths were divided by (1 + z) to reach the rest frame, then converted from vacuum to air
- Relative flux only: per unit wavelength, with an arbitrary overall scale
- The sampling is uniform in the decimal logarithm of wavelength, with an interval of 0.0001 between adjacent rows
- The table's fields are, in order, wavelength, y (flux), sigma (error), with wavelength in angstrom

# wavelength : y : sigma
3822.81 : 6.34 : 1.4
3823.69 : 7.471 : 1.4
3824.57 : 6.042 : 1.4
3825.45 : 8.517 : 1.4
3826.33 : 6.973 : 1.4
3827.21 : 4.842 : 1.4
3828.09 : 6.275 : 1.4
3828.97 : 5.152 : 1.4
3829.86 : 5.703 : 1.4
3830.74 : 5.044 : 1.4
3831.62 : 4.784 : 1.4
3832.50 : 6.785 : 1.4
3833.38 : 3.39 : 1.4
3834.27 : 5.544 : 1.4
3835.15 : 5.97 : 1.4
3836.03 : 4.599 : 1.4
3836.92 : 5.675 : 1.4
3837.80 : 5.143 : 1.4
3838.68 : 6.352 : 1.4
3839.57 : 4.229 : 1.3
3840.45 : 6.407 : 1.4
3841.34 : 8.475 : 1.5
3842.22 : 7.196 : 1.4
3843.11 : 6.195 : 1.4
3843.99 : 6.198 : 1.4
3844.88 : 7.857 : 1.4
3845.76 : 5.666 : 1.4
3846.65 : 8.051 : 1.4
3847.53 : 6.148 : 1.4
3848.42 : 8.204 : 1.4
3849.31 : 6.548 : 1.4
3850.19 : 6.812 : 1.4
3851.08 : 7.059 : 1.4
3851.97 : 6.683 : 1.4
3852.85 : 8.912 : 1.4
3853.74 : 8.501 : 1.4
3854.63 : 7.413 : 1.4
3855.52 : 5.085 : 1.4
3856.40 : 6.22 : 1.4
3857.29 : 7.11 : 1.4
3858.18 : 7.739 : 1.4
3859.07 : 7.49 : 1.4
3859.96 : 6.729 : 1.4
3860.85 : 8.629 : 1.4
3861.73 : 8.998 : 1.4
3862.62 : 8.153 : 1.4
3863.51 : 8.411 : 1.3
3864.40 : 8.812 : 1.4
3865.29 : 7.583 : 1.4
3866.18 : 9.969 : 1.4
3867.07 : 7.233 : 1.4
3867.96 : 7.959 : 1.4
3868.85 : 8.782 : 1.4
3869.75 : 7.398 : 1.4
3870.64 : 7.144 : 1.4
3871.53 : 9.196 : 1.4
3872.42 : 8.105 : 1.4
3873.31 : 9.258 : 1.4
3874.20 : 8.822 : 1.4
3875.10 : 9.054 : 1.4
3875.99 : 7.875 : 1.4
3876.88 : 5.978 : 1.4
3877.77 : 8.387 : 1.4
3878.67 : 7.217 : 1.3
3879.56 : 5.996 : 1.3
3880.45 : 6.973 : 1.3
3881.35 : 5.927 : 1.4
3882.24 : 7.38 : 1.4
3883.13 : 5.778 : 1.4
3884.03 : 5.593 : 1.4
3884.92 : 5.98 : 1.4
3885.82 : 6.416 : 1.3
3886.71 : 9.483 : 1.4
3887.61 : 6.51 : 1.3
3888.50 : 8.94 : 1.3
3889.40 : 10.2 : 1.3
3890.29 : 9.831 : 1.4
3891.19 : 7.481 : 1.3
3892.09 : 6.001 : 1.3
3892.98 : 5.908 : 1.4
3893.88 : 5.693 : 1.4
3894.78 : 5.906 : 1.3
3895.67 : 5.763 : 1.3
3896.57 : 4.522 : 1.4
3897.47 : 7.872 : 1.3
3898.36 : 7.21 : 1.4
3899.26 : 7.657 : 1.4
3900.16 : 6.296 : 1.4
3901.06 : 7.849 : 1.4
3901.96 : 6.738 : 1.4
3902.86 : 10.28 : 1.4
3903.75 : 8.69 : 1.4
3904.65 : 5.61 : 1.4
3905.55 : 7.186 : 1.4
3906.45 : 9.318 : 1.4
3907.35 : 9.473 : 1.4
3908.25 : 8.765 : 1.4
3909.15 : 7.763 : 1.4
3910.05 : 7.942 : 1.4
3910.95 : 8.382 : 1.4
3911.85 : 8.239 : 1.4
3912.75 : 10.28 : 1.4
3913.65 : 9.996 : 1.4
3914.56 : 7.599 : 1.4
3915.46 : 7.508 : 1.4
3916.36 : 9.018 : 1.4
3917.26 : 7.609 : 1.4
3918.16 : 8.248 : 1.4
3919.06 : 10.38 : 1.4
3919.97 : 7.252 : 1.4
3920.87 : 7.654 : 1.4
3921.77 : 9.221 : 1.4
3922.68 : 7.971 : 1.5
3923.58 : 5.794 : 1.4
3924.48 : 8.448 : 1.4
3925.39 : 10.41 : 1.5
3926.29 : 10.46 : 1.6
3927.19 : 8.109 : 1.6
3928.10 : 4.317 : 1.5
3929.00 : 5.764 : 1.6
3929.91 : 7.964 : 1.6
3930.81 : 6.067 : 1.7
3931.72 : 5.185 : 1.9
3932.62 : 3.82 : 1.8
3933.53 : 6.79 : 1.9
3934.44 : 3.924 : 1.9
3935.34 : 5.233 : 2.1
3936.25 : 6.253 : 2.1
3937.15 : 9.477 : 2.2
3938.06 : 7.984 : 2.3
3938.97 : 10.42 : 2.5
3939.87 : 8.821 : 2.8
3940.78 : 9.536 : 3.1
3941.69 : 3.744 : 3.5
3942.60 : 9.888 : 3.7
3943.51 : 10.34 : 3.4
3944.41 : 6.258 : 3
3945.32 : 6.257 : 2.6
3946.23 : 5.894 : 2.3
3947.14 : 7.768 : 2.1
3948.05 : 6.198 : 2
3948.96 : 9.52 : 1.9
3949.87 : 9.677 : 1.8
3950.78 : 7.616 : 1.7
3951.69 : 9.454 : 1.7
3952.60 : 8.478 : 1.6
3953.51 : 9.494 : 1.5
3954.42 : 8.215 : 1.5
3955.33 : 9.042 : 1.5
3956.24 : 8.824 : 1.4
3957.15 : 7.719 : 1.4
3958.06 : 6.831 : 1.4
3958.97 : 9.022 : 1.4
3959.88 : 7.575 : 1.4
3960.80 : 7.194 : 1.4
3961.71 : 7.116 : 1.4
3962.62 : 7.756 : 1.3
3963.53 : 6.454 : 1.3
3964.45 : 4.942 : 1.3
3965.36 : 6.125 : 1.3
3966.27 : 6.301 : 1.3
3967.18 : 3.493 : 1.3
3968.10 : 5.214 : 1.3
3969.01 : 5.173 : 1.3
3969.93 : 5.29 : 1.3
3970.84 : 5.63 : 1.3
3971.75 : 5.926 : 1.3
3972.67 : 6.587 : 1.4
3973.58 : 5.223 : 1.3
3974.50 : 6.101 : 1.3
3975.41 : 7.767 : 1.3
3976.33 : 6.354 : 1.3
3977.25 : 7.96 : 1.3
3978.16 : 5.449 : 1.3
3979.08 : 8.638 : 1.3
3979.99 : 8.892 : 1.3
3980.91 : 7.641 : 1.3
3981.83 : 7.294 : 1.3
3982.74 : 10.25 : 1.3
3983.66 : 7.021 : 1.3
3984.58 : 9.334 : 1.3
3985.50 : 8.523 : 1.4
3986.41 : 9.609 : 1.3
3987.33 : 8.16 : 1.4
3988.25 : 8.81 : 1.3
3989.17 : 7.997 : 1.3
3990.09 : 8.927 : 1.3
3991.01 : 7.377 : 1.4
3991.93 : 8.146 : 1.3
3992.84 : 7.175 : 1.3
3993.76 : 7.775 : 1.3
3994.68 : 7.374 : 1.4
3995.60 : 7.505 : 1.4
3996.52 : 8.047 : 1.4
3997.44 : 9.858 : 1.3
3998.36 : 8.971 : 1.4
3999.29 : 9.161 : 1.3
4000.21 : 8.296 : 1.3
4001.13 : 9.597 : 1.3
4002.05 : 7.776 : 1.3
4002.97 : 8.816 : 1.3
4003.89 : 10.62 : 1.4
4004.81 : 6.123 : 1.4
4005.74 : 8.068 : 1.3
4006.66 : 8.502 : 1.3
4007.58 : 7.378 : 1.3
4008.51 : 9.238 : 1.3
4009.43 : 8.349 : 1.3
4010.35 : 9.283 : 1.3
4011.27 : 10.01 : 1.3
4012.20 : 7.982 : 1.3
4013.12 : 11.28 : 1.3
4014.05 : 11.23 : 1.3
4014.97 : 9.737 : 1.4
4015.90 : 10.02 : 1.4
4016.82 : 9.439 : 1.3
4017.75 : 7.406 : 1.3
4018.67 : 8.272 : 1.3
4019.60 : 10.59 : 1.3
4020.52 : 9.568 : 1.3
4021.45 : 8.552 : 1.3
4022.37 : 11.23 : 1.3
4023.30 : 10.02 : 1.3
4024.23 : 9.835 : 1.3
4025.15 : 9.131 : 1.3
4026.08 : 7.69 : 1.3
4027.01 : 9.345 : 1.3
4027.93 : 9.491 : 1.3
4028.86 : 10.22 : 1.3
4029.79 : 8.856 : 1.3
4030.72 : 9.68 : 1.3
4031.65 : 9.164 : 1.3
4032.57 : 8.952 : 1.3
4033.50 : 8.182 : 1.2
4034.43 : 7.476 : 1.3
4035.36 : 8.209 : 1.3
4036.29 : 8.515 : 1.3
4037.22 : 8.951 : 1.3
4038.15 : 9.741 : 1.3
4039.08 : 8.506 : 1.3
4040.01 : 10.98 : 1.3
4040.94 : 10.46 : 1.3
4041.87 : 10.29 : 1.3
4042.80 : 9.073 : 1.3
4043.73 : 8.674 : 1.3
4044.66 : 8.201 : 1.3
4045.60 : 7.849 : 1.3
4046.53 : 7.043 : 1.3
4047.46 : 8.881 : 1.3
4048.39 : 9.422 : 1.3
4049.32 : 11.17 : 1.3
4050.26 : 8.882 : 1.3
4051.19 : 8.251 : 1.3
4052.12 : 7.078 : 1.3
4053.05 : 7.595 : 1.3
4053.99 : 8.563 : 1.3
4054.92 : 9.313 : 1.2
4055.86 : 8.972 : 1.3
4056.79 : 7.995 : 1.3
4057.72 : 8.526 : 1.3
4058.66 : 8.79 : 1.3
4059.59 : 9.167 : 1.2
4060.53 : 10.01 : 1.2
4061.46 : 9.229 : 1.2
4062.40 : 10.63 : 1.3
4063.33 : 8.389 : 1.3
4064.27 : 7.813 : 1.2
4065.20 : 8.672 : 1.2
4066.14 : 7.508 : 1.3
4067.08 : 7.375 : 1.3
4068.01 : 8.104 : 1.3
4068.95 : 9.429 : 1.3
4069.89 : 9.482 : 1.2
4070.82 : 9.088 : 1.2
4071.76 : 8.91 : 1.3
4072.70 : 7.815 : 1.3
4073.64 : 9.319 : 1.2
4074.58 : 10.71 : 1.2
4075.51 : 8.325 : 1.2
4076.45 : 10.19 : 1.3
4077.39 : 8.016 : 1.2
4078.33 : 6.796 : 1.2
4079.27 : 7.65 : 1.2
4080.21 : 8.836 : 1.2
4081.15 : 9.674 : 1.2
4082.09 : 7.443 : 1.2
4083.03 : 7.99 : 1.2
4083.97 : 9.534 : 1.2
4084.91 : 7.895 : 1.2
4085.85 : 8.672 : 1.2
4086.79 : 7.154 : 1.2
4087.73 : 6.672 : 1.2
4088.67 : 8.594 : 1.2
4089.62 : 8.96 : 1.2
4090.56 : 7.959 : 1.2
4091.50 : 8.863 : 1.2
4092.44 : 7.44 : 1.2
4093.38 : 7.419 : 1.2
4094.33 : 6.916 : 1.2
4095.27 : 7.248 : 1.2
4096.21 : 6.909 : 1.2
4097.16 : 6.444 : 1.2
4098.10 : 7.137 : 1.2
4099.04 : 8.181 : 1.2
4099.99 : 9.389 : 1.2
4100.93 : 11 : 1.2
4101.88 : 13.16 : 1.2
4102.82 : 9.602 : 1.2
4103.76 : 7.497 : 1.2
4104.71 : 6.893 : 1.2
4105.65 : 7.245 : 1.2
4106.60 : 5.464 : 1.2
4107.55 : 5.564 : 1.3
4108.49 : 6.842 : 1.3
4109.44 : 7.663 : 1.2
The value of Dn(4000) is 1.24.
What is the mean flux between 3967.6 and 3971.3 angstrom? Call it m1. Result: 5.31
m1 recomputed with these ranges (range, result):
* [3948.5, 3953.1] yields 8.95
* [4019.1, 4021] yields 10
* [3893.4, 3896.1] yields 5.79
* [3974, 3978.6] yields 6.72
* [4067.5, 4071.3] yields 9.02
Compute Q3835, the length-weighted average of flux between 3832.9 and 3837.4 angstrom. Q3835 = 5.05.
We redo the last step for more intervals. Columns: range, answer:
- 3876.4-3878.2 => 7.21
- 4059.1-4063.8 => 9.49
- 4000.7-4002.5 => 8.68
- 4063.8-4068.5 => 7.9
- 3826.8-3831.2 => 5.4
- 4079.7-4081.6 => 9.21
